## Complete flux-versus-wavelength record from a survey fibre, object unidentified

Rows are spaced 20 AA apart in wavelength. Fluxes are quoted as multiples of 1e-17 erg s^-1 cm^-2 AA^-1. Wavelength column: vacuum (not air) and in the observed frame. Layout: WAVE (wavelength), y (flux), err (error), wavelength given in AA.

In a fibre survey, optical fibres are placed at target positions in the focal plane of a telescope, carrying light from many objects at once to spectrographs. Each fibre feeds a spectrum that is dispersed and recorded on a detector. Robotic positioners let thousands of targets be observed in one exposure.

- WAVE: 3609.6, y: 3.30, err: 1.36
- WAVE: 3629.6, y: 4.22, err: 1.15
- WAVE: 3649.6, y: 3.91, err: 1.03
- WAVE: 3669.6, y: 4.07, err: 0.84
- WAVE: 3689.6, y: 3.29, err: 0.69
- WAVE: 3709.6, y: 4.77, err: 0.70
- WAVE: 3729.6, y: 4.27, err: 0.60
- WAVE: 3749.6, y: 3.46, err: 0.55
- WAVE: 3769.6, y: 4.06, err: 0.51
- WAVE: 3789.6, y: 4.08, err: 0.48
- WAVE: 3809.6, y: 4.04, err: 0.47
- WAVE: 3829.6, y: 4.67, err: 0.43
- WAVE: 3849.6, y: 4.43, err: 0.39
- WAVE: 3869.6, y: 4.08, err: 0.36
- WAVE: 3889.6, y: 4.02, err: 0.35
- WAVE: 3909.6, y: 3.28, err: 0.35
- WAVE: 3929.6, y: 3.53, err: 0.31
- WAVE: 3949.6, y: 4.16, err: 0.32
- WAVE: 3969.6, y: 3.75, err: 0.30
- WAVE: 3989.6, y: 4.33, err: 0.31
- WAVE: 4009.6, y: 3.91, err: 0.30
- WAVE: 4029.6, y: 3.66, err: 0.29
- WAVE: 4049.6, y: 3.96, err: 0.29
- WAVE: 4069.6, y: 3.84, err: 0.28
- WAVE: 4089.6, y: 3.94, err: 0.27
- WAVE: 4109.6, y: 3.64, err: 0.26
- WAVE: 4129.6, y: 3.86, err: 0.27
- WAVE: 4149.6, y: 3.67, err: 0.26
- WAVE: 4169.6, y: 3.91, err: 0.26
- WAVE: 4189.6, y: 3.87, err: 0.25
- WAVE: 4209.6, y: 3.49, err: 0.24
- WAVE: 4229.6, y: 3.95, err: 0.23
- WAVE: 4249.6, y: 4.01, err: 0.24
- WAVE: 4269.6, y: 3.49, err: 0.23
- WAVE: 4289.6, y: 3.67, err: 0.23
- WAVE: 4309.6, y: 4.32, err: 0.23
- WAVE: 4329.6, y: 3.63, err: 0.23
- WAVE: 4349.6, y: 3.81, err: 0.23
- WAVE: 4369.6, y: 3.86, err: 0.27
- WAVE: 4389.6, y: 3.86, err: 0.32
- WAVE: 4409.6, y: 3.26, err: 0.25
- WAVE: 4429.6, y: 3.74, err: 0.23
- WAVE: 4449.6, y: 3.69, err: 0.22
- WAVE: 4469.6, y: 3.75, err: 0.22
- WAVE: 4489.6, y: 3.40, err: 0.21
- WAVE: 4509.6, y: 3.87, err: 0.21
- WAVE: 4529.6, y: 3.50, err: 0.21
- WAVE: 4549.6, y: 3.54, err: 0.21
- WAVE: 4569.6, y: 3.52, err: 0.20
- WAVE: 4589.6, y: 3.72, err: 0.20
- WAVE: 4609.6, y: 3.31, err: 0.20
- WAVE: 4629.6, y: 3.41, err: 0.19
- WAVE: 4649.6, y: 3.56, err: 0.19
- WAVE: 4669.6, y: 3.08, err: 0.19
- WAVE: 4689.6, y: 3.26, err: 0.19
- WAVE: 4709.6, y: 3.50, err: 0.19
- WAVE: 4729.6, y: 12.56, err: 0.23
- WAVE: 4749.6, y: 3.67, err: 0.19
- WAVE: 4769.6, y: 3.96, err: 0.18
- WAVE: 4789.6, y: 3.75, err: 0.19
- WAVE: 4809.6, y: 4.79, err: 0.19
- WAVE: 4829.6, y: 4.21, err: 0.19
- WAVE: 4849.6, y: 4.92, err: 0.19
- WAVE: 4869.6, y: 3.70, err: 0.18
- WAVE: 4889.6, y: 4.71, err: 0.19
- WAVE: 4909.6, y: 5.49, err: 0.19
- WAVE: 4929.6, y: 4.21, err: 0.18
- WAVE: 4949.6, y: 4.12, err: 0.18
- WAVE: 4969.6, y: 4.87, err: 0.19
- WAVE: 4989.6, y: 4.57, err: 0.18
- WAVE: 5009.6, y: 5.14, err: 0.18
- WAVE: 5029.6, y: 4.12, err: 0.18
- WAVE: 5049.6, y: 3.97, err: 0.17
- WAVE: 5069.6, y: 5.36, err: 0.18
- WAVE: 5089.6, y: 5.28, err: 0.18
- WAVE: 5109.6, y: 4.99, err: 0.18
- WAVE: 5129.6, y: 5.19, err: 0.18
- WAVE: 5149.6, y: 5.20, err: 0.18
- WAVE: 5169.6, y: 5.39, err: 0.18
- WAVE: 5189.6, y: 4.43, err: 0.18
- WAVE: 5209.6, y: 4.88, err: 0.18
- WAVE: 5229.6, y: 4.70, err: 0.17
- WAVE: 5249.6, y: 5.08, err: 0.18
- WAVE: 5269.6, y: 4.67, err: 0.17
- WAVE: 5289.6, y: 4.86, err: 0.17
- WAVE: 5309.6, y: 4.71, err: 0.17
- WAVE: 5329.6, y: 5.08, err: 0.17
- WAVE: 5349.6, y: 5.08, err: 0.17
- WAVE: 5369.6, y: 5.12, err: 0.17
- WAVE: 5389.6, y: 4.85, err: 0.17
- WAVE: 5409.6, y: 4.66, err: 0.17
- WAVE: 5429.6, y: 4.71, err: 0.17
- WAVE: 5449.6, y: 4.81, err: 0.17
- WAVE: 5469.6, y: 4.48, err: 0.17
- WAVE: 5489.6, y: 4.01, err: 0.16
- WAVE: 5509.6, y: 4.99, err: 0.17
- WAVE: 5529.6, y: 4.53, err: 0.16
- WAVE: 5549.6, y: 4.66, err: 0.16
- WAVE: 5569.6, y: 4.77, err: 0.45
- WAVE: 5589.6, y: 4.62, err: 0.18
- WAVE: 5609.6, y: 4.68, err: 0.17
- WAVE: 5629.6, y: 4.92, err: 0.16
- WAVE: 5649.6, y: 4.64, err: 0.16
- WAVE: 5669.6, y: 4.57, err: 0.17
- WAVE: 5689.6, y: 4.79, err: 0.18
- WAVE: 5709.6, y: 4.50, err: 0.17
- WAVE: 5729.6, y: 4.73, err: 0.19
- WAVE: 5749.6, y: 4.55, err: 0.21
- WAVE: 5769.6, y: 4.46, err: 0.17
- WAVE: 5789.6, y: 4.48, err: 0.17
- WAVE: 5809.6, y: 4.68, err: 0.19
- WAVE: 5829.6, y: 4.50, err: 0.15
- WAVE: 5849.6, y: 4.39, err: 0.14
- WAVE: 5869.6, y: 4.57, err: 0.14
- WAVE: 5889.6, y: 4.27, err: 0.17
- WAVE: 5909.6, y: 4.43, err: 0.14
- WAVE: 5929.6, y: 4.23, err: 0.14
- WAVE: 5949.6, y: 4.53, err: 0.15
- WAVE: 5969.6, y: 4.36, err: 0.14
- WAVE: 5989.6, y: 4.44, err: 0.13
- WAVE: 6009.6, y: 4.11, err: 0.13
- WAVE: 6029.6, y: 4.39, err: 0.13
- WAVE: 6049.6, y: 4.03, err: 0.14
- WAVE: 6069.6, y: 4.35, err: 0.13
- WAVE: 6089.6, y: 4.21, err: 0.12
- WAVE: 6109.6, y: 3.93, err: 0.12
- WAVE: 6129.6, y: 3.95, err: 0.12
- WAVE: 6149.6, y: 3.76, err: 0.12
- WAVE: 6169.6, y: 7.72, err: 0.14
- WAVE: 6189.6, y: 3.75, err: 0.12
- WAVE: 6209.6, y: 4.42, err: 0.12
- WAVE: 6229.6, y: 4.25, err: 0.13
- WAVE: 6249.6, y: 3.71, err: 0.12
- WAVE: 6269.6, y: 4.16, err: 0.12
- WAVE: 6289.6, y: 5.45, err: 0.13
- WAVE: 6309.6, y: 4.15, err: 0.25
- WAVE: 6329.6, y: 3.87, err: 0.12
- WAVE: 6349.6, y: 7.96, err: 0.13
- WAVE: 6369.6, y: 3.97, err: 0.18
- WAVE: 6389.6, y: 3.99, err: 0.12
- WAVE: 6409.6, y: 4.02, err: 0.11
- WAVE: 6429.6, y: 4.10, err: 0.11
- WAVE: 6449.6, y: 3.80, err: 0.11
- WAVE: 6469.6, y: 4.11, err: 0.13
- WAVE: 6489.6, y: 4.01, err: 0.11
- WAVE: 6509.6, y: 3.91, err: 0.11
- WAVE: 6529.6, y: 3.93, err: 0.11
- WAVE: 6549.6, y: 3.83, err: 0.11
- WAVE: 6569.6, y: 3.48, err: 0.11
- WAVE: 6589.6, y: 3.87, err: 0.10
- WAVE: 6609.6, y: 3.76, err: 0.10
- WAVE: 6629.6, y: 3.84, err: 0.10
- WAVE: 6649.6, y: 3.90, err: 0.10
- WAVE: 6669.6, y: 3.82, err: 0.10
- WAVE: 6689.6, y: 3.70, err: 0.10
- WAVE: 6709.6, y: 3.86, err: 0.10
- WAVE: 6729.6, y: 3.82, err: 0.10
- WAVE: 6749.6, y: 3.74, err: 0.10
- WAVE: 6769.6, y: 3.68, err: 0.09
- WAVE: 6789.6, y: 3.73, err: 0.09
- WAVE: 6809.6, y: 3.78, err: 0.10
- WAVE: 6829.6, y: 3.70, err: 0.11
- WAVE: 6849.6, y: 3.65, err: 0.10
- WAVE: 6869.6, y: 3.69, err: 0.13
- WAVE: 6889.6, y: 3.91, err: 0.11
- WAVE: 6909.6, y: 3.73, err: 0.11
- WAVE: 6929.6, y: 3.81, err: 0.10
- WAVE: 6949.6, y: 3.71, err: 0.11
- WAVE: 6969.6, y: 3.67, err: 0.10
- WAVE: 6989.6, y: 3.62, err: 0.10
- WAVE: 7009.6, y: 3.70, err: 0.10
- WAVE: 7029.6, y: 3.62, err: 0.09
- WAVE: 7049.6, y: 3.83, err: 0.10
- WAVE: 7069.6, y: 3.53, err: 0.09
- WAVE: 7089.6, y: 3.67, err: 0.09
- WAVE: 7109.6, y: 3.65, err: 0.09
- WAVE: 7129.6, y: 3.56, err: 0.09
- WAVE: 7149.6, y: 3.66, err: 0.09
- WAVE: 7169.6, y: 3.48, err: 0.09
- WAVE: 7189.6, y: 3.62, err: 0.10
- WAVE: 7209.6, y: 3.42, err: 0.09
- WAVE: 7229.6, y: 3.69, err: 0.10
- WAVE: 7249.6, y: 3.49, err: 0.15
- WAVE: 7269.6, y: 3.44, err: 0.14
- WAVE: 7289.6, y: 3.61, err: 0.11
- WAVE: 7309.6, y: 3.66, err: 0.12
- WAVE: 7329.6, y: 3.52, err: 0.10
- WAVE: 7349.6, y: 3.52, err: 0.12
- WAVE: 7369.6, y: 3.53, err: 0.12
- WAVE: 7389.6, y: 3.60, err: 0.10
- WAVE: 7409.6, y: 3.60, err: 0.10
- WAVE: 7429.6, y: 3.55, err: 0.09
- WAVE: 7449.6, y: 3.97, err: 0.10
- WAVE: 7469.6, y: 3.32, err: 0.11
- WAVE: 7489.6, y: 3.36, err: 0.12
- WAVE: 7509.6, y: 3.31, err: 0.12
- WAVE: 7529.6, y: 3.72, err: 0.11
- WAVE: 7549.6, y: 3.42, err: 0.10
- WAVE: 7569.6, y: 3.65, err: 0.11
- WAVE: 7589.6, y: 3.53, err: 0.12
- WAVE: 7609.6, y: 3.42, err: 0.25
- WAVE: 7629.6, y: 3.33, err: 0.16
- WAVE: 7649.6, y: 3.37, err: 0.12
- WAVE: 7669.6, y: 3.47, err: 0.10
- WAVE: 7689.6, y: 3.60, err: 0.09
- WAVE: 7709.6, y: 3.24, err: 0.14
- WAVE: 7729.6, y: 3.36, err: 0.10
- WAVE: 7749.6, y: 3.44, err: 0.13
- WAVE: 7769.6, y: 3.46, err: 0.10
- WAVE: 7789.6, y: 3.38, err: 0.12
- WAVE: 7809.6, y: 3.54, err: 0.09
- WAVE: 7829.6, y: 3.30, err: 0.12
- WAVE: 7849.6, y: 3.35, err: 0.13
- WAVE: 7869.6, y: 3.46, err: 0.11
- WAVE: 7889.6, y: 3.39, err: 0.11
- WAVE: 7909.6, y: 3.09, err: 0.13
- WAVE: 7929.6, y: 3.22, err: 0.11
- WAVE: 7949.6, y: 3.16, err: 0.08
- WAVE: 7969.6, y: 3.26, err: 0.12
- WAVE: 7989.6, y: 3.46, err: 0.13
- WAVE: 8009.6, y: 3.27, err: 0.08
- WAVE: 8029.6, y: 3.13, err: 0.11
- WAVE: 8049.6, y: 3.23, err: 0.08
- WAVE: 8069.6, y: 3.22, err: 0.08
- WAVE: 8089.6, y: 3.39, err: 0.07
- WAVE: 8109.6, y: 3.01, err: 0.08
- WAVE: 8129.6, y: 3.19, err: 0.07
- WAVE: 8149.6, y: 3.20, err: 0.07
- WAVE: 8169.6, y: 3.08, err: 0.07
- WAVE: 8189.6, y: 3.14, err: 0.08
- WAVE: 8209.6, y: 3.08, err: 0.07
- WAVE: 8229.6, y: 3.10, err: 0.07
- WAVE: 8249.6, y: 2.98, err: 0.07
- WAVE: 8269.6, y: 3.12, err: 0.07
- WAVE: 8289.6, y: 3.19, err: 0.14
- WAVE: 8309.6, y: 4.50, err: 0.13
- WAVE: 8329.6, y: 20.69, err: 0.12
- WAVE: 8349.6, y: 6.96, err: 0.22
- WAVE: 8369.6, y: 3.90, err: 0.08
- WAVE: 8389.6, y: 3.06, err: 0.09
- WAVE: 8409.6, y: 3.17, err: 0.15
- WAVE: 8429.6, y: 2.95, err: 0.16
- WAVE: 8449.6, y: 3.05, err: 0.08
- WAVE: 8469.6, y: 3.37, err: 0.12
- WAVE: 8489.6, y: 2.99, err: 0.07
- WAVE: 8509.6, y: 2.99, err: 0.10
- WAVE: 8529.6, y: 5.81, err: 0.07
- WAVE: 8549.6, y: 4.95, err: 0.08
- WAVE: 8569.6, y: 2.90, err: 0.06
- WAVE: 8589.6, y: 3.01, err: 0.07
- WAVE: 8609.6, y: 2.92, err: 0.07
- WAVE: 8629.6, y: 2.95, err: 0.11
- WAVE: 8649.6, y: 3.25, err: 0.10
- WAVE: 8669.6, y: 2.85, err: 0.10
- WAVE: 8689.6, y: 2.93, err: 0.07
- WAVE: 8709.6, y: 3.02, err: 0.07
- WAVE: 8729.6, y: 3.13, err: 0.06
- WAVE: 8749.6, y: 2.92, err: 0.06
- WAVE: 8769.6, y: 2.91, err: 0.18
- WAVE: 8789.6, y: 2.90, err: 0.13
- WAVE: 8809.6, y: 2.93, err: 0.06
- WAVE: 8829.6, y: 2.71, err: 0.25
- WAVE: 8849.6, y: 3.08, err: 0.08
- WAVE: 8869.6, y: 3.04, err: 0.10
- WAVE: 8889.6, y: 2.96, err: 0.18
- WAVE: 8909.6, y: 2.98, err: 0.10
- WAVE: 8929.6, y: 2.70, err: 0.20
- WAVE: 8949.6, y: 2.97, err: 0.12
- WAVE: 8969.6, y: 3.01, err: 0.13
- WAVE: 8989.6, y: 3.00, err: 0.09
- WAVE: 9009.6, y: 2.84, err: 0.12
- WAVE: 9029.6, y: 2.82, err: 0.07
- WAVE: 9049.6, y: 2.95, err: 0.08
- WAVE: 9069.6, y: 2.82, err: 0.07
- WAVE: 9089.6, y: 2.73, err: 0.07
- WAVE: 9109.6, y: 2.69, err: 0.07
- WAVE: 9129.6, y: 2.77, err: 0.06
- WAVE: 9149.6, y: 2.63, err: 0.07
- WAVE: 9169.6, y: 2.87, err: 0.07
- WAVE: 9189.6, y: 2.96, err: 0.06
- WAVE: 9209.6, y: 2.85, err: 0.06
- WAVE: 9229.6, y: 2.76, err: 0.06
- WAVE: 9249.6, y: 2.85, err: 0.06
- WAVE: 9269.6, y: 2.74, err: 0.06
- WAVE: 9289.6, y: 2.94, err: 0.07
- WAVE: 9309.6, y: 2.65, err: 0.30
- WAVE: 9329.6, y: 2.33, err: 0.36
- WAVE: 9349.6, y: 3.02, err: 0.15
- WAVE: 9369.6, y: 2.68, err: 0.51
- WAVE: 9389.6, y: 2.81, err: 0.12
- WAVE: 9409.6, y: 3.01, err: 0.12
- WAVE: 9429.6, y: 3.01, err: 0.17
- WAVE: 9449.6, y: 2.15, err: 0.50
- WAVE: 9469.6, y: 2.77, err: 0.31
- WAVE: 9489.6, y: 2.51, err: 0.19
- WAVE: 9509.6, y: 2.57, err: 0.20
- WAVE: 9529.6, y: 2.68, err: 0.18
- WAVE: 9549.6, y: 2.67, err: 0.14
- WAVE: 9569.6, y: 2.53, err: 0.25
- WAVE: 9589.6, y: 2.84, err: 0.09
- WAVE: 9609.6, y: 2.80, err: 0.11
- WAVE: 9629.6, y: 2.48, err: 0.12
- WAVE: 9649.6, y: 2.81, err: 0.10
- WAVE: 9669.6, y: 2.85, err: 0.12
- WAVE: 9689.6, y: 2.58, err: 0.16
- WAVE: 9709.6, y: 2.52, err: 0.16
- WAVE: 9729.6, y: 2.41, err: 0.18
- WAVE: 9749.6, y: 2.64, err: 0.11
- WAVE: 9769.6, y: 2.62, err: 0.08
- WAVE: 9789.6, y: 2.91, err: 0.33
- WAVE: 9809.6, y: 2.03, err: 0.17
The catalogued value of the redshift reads 0.269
